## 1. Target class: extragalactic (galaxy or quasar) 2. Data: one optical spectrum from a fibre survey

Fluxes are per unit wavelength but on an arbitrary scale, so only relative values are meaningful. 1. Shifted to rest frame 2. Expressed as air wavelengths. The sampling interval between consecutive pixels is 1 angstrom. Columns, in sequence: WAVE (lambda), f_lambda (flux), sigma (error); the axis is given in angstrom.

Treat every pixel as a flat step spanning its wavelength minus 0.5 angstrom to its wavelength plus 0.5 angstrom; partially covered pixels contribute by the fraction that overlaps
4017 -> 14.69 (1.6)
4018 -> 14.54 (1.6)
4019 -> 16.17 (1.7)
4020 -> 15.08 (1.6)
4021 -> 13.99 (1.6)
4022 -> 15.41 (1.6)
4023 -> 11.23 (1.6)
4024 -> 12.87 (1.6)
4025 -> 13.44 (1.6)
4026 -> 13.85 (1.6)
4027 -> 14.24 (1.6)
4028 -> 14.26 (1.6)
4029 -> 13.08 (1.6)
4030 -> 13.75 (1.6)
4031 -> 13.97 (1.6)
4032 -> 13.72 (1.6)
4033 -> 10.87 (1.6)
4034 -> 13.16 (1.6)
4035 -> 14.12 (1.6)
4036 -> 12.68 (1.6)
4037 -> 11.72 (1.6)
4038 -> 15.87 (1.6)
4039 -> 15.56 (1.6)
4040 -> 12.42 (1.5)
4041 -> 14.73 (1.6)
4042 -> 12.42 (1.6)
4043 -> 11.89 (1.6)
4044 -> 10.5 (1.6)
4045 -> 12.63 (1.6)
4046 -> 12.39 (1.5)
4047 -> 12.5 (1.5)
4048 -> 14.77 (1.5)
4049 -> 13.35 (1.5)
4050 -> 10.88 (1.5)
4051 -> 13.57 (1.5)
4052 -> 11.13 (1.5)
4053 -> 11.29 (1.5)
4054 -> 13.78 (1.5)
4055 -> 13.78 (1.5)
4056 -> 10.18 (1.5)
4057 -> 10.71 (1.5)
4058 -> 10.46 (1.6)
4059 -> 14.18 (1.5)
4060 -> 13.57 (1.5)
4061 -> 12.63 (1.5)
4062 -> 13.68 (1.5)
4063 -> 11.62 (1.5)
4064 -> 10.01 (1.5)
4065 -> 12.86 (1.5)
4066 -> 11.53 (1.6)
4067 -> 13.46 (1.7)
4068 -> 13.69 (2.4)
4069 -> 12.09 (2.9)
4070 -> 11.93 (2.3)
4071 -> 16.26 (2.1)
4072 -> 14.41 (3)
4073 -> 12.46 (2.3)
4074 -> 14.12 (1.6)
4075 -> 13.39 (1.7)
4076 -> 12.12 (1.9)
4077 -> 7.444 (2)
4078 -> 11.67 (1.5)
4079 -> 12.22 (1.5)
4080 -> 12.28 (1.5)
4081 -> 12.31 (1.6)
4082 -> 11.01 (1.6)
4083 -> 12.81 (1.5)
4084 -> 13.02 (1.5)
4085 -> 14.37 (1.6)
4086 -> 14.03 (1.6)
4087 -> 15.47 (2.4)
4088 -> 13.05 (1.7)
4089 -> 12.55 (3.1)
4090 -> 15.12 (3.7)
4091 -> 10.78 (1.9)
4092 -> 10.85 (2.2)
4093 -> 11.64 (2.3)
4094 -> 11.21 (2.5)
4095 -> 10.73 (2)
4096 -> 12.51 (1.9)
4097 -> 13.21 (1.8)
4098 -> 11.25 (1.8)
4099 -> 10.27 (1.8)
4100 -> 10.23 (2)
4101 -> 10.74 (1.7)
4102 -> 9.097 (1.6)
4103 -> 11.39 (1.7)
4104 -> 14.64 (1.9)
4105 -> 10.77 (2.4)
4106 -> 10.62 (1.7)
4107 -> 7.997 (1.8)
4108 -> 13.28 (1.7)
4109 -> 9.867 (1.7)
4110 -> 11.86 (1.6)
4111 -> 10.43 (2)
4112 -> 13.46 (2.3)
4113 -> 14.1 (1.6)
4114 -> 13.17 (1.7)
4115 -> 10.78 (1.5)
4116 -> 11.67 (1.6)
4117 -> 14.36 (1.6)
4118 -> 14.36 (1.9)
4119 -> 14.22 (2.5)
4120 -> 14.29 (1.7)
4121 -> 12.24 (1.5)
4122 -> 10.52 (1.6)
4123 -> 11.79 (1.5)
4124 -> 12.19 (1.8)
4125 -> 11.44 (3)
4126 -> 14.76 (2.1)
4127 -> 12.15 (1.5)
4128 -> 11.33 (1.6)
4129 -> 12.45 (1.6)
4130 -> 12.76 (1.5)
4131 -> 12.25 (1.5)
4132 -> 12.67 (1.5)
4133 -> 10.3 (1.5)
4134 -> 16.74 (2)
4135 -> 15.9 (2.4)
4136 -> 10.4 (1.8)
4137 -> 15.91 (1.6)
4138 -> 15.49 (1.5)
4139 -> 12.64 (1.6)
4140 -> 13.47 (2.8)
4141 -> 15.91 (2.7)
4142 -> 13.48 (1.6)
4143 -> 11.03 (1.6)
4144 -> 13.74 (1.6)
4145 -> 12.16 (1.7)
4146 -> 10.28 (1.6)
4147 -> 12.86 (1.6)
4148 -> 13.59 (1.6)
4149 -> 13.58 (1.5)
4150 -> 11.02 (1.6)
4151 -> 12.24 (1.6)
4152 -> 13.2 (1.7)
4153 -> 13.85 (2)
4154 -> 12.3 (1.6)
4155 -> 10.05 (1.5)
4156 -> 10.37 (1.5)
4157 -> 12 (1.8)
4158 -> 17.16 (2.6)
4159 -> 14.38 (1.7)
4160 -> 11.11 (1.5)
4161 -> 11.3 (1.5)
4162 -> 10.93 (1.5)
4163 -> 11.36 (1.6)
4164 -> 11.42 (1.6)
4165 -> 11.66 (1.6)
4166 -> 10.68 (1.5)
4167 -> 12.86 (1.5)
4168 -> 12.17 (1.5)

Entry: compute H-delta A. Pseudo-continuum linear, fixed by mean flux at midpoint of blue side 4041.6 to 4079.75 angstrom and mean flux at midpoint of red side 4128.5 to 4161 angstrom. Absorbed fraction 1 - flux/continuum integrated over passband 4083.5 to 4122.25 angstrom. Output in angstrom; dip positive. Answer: 1.6 angstrom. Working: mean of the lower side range 12.4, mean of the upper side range 13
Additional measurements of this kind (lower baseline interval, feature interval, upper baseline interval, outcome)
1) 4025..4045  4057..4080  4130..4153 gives 1.31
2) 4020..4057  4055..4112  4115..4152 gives 3.91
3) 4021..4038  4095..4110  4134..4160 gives 2.35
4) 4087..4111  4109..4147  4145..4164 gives -2.94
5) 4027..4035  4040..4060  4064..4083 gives 0.86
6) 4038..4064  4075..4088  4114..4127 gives 0.20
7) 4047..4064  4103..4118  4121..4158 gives 0.75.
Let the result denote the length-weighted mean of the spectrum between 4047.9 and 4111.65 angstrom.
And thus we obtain 12.2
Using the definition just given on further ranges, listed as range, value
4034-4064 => 12.7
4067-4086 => 12.7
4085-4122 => 12.1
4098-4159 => 12.5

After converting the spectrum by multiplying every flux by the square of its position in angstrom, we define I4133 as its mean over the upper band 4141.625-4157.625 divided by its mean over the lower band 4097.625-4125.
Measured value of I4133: 1.1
